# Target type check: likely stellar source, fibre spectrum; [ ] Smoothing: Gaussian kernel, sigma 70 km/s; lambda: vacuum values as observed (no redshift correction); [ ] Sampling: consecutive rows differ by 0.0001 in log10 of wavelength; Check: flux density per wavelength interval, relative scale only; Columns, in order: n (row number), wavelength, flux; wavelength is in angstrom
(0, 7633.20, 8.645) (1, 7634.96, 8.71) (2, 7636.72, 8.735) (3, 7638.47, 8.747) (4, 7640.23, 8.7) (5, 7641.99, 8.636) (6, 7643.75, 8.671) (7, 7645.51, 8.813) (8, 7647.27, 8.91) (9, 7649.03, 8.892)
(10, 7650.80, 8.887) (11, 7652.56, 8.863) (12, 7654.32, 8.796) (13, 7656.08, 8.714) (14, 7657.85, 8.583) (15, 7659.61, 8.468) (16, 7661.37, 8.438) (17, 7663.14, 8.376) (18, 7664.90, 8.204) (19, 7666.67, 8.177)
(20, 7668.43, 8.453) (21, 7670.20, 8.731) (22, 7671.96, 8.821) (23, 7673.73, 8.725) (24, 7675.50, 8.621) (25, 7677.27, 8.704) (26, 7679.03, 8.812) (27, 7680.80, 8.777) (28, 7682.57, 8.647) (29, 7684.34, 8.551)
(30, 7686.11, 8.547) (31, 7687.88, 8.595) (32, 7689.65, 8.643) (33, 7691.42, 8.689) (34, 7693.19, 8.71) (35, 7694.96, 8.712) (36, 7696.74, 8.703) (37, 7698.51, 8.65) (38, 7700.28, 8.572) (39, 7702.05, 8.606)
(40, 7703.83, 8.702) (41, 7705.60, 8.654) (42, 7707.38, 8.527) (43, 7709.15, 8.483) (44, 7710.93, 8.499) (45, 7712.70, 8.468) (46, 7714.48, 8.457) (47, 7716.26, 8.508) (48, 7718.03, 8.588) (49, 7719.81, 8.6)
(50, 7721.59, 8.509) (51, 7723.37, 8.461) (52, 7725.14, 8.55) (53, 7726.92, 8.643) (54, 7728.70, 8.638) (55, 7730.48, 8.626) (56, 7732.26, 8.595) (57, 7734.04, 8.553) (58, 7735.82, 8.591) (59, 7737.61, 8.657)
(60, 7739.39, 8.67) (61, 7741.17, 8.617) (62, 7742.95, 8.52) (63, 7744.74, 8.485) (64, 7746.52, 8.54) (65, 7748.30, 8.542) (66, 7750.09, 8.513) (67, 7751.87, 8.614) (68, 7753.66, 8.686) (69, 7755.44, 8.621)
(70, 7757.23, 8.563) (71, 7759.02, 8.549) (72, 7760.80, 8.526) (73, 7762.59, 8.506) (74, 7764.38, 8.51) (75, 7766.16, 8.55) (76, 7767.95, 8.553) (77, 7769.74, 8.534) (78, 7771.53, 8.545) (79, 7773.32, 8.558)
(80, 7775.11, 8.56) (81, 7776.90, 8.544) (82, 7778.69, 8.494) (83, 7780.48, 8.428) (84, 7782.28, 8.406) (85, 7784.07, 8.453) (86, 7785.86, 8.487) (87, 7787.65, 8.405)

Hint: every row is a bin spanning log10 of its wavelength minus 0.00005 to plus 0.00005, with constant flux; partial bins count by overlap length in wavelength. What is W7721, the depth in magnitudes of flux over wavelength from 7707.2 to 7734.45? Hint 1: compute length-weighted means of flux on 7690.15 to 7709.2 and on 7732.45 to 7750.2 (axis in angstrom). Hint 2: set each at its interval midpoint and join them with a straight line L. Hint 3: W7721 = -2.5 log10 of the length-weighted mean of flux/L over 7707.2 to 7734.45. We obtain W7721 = 0.01 mag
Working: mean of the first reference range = 8.64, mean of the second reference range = 8.57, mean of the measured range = 8.55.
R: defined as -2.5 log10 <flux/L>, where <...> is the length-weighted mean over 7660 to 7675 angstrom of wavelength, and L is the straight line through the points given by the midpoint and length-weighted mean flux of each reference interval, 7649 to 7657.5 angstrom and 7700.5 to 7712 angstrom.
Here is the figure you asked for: 0.03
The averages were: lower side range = 8.8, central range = 8.49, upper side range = 8.58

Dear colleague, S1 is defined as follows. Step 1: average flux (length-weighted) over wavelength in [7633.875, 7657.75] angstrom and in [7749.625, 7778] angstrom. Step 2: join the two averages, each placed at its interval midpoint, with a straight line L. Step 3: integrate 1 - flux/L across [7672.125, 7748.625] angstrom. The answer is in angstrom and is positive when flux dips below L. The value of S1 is 0.4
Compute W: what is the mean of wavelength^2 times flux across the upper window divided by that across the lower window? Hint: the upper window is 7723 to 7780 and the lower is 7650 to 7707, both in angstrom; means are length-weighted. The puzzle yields 1.01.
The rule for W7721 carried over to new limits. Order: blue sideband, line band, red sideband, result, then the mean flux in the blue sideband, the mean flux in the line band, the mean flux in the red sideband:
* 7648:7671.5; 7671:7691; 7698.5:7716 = -0.01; 8.59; 8.68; 8.55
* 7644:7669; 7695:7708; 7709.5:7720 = -0.01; 8.62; 8.63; 8.51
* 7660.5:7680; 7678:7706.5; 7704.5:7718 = -0.02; 8.55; 8.66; 8.52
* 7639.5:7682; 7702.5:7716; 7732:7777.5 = 0.01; 8.66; 8.54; 8.56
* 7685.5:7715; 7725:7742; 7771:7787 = -0.01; 8.6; 8.61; 8.5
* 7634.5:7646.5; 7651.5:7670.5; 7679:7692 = 0.02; 8.72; 8.53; 8.64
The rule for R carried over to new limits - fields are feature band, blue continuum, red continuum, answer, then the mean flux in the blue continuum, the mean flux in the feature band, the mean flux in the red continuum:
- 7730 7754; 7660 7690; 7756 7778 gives 0.00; 8.58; 8.58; 8.54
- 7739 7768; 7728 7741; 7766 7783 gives 0.00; 8.62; 8.56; 8.51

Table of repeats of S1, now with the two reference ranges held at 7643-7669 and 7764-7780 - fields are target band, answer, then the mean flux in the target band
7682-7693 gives 0.0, 8.62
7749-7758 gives 0.0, 8.59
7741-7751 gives 0.0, 8.53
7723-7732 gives 0.0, 8.6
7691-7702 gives -0.1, 8.67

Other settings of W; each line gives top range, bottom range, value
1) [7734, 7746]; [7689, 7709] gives 1.00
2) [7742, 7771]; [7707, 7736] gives 1.01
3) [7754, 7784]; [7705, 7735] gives 1.01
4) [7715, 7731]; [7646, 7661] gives 1.00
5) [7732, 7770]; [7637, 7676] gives 1.02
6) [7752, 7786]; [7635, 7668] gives 1.02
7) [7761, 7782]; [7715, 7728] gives 1.01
